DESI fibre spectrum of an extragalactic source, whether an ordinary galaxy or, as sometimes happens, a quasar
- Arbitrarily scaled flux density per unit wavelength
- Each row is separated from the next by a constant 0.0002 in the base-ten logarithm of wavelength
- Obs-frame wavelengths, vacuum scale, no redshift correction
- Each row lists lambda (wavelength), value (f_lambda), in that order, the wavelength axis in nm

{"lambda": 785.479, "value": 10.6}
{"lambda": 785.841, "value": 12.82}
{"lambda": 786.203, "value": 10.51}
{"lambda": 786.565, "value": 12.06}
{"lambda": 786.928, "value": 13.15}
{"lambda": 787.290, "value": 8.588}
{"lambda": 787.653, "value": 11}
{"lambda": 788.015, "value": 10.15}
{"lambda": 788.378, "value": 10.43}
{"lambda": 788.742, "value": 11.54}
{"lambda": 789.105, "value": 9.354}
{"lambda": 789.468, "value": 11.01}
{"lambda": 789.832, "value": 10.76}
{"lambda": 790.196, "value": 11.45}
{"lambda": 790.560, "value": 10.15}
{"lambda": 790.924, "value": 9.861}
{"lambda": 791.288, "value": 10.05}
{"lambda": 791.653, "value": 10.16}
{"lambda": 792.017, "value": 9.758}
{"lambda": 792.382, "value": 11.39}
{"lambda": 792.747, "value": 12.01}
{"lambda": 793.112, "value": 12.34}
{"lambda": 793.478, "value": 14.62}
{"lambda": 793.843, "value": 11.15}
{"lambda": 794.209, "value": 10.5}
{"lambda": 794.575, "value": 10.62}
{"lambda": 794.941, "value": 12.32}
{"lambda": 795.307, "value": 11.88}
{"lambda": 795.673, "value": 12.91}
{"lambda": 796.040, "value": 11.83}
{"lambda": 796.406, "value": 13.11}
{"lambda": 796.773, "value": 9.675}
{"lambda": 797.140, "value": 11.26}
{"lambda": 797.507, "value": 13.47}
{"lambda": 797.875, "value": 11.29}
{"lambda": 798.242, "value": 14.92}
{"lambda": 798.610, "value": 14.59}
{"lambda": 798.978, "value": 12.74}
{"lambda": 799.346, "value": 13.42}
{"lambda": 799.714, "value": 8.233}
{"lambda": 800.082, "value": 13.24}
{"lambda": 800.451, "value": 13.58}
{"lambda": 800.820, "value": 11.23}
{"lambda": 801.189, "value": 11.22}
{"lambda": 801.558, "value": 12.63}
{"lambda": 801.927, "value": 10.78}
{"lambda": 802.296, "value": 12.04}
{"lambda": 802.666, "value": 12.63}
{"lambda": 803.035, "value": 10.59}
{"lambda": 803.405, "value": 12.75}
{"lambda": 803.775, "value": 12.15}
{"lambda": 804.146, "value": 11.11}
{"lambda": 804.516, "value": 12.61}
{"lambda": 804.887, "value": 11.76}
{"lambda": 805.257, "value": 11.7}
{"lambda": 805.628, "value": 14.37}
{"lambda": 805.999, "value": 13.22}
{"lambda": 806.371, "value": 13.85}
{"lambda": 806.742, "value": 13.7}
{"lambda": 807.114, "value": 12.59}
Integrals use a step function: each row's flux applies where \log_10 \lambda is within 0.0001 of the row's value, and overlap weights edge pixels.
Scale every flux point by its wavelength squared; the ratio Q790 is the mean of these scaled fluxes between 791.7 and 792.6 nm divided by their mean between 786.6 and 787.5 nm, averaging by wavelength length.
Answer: 1.0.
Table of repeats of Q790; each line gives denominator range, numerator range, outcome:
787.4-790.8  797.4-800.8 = 1.23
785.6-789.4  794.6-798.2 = 1.12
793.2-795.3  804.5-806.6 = 1.12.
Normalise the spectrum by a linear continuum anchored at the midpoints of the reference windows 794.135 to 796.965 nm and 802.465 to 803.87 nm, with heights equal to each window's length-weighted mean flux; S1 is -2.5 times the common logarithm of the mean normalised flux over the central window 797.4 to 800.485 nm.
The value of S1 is -0.09 mag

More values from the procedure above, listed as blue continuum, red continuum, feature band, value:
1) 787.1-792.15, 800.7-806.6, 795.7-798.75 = -0.107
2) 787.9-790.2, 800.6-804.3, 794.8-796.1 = -0.104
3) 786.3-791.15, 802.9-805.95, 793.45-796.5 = -0.060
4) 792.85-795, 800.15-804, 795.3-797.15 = 0.010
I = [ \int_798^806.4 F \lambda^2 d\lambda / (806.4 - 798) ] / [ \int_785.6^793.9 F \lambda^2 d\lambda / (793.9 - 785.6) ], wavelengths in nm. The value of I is 1.15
